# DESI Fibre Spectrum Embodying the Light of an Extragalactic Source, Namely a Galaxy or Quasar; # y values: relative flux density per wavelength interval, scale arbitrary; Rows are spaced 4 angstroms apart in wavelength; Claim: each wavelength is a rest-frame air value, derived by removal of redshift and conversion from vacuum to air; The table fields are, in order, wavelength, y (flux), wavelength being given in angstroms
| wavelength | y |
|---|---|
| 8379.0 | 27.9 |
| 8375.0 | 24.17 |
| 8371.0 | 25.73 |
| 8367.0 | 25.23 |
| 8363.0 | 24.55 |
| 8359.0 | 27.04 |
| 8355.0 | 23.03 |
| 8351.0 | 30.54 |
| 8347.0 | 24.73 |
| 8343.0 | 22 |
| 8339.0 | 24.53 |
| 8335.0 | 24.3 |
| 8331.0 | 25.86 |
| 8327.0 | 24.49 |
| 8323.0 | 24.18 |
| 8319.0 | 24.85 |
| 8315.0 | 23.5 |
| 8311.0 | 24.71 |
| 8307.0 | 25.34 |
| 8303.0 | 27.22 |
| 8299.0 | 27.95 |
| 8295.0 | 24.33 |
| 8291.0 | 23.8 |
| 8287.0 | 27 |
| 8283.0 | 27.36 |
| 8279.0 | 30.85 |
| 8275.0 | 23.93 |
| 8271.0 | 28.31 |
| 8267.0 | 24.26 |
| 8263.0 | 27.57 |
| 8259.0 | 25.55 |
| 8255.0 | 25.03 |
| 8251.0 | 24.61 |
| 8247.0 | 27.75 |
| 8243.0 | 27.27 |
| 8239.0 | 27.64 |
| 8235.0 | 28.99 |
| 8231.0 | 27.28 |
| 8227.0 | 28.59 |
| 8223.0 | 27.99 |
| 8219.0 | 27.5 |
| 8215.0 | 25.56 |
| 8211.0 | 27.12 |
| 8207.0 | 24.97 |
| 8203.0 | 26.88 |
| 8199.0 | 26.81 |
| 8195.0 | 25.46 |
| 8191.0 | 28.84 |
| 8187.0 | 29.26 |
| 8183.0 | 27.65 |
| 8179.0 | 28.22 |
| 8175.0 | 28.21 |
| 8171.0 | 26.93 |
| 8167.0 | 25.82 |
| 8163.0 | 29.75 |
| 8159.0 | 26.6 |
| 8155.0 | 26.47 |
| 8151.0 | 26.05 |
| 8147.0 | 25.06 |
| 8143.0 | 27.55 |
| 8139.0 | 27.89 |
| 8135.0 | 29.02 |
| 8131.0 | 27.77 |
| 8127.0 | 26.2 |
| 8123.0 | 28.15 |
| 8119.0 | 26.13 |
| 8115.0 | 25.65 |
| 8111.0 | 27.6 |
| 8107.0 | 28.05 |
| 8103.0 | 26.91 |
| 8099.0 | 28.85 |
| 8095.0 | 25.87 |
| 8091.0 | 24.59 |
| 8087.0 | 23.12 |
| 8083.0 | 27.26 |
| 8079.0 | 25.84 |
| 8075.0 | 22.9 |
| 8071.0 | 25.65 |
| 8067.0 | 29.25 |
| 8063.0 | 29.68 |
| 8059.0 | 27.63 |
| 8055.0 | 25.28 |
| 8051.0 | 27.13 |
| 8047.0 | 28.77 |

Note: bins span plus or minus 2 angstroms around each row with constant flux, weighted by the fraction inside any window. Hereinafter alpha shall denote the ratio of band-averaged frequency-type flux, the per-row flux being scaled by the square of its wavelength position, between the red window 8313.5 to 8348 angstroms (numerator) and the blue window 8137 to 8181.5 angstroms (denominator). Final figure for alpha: 0.9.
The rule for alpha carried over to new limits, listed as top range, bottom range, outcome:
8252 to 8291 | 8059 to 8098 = 1.06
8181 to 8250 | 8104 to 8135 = 1.03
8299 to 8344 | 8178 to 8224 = 0.94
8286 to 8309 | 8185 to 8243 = 0.97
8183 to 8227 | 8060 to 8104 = 1.06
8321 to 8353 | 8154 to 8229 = 0.95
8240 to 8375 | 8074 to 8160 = 1.01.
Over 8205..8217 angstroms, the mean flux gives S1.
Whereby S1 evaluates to 25.9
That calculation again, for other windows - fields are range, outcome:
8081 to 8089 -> 25.2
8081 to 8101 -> 25.9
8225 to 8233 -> 27.9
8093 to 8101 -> 27.4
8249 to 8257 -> 24.8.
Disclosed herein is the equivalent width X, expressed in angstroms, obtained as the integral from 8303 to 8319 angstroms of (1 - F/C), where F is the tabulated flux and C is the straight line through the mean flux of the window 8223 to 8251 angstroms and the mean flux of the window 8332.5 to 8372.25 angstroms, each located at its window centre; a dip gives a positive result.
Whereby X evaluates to 0.7 angstroms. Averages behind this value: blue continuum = 27.7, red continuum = 25.2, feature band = 24.9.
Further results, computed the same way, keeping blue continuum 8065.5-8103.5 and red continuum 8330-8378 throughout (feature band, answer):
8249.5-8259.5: 0.18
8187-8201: -0.94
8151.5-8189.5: -2.82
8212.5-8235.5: -1.80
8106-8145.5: -2.33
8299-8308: -0.51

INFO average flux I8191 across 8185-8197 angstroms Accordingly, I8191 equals 27.9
